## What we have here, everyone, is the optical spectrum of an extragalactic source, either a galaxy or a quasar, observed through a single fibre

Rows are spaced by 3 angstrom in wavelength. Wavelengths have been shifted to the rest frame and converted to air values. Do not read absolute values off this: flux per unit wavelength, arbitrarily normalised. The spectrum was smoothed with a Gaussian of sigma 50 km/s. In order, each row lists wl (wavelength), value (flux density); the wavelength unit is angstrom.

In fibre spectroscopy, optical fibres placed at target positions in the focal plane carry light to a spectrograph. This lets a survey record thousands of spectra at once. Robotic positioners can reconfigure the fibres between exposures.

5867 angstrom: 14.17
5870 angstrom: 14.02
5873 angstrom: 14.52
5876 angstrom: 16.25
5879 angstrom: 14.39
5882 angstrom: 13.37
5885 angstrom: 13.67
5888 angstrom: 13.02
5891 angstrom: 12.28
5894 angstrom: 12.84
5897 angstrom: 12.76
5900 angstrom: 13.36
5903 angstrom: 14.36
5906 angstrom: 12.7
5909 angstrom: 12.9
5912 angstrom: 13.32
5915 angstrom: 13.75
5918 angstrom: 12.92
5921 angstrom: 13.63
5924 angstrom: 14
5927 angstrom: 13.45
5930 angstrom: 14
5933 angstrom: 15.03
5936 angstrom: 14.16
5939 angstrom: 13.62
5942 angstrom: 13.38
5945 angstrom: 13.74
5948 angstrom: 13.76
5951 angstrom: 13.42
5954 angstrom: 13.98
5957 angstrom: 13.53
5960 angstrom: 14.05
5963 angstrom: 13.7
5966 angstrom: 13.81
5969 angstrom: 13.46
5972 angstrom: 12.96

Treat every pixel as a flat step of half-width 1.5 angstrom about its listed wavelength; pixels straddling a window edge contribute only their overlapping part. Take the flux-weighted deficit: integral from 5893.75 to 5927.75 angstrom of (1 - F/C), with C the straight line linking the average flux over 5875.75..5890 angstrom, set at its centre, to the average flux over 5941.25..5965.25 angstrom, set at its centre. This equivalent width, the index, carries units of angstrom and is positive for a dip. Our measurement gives 1.2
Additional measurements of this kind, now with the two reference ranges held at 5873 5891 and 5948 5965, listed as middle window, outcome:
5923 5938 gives -0.3 angstrom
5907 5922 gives 0.7 angstrom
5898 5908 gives 0.4 angstrom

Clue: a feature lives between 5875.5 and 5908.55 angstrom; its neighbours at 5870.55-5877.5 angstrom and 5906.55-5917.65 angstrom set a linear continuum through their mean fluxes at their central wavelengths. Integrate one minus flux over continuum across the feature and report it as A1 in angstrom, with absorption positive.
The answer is 1.9 angstrom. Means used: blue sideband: 15.2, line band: 13.4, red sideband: 13.2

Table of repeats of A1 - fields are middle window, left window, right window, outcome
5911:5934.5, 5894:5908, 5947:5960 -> -0.6 angstrom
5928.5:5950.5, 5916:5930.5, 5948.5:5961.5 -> -0.4 angstrom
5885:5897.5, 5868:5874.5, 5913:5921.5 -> 0.9 angstrom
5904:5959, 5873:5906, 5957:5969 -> 0.3 angstrom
